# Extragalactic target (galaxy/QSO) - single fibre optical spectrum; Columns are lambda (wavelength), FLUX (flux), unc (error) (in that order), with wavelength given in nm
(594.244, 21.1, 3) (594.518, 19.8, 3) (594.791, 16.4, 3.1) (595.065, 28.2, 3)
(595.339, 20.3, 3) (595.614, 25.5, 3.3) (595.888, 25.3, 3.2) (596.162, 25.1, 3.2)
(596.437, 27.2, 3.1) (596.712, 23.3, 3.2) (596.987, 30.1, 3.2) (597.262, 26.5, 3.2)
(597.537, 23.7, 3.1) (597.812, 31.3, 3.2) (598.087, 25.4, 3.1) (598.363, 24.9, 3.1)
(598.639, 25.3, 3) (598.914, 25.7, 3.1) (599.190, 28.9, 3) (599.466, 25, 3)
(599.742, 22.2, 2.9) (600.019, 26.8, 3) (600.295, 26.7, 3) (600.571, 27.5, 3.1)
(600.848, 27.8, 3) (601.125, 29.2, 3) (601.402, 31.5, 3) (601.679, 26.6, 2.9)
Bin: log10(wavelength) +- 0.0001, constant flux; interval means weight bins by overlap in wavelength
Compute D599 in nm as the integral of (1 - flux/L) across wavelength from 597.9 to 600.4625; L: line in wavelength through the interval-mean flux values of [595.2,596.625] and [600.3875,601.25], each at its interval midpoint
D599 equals 0.107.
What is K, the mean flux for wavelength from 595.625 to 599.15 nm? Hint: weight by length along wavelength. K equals 26.2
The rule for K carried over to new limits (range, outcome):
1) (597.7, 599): 26.5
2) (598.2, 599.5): 26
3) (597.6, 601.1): 26.5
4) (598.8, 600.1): 25.7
